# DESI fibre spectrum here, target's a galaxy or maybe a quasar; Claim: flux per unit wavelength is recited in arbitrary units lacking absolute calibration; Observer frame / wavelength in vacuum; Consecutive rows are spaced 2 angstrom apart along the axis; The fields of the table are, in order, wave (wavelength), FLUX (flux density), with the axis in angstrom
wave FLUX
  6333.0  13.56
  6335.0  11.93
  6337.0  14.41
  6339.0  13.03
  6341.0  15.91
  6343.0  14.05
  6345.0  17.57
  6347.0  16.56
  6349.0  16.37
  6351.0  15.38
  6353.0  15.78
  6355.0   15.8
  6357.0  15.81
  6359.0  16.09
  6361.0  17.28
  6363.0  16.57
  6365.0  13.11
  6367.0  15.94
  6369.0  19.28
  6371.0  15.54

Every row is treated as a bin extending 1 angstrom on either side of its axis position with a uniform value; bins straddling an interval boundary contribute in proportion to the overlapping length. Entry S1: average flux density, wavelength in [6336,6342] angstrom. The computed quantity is 14.4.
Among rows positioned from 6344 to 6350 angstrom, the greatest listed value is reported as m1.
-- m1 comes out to 17.57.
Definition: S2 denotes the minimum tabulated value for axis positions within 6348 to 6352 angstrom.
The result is 15.38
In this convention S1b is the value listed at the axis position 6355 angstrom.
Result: 15.8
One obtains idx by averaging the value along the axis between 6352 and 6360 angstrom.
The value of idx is 15.9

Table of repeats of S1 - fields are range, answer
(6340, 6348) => 16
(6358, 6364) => 16.6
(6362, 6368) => 15.2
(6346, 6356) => 16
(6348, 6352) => 15.9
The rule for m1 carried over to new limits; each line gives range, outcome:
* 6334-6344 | 15.91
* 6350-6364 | 17.28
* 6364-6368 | 15.94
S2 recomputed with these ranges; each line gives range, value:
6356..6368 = 13.11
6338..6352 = 13.03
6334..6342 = 11.93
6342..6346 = 14.05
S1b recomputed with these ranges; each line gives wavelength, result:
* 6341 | 15.91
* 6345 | 17.57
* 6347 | 16.56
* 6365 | 13.11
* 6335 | 11.93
